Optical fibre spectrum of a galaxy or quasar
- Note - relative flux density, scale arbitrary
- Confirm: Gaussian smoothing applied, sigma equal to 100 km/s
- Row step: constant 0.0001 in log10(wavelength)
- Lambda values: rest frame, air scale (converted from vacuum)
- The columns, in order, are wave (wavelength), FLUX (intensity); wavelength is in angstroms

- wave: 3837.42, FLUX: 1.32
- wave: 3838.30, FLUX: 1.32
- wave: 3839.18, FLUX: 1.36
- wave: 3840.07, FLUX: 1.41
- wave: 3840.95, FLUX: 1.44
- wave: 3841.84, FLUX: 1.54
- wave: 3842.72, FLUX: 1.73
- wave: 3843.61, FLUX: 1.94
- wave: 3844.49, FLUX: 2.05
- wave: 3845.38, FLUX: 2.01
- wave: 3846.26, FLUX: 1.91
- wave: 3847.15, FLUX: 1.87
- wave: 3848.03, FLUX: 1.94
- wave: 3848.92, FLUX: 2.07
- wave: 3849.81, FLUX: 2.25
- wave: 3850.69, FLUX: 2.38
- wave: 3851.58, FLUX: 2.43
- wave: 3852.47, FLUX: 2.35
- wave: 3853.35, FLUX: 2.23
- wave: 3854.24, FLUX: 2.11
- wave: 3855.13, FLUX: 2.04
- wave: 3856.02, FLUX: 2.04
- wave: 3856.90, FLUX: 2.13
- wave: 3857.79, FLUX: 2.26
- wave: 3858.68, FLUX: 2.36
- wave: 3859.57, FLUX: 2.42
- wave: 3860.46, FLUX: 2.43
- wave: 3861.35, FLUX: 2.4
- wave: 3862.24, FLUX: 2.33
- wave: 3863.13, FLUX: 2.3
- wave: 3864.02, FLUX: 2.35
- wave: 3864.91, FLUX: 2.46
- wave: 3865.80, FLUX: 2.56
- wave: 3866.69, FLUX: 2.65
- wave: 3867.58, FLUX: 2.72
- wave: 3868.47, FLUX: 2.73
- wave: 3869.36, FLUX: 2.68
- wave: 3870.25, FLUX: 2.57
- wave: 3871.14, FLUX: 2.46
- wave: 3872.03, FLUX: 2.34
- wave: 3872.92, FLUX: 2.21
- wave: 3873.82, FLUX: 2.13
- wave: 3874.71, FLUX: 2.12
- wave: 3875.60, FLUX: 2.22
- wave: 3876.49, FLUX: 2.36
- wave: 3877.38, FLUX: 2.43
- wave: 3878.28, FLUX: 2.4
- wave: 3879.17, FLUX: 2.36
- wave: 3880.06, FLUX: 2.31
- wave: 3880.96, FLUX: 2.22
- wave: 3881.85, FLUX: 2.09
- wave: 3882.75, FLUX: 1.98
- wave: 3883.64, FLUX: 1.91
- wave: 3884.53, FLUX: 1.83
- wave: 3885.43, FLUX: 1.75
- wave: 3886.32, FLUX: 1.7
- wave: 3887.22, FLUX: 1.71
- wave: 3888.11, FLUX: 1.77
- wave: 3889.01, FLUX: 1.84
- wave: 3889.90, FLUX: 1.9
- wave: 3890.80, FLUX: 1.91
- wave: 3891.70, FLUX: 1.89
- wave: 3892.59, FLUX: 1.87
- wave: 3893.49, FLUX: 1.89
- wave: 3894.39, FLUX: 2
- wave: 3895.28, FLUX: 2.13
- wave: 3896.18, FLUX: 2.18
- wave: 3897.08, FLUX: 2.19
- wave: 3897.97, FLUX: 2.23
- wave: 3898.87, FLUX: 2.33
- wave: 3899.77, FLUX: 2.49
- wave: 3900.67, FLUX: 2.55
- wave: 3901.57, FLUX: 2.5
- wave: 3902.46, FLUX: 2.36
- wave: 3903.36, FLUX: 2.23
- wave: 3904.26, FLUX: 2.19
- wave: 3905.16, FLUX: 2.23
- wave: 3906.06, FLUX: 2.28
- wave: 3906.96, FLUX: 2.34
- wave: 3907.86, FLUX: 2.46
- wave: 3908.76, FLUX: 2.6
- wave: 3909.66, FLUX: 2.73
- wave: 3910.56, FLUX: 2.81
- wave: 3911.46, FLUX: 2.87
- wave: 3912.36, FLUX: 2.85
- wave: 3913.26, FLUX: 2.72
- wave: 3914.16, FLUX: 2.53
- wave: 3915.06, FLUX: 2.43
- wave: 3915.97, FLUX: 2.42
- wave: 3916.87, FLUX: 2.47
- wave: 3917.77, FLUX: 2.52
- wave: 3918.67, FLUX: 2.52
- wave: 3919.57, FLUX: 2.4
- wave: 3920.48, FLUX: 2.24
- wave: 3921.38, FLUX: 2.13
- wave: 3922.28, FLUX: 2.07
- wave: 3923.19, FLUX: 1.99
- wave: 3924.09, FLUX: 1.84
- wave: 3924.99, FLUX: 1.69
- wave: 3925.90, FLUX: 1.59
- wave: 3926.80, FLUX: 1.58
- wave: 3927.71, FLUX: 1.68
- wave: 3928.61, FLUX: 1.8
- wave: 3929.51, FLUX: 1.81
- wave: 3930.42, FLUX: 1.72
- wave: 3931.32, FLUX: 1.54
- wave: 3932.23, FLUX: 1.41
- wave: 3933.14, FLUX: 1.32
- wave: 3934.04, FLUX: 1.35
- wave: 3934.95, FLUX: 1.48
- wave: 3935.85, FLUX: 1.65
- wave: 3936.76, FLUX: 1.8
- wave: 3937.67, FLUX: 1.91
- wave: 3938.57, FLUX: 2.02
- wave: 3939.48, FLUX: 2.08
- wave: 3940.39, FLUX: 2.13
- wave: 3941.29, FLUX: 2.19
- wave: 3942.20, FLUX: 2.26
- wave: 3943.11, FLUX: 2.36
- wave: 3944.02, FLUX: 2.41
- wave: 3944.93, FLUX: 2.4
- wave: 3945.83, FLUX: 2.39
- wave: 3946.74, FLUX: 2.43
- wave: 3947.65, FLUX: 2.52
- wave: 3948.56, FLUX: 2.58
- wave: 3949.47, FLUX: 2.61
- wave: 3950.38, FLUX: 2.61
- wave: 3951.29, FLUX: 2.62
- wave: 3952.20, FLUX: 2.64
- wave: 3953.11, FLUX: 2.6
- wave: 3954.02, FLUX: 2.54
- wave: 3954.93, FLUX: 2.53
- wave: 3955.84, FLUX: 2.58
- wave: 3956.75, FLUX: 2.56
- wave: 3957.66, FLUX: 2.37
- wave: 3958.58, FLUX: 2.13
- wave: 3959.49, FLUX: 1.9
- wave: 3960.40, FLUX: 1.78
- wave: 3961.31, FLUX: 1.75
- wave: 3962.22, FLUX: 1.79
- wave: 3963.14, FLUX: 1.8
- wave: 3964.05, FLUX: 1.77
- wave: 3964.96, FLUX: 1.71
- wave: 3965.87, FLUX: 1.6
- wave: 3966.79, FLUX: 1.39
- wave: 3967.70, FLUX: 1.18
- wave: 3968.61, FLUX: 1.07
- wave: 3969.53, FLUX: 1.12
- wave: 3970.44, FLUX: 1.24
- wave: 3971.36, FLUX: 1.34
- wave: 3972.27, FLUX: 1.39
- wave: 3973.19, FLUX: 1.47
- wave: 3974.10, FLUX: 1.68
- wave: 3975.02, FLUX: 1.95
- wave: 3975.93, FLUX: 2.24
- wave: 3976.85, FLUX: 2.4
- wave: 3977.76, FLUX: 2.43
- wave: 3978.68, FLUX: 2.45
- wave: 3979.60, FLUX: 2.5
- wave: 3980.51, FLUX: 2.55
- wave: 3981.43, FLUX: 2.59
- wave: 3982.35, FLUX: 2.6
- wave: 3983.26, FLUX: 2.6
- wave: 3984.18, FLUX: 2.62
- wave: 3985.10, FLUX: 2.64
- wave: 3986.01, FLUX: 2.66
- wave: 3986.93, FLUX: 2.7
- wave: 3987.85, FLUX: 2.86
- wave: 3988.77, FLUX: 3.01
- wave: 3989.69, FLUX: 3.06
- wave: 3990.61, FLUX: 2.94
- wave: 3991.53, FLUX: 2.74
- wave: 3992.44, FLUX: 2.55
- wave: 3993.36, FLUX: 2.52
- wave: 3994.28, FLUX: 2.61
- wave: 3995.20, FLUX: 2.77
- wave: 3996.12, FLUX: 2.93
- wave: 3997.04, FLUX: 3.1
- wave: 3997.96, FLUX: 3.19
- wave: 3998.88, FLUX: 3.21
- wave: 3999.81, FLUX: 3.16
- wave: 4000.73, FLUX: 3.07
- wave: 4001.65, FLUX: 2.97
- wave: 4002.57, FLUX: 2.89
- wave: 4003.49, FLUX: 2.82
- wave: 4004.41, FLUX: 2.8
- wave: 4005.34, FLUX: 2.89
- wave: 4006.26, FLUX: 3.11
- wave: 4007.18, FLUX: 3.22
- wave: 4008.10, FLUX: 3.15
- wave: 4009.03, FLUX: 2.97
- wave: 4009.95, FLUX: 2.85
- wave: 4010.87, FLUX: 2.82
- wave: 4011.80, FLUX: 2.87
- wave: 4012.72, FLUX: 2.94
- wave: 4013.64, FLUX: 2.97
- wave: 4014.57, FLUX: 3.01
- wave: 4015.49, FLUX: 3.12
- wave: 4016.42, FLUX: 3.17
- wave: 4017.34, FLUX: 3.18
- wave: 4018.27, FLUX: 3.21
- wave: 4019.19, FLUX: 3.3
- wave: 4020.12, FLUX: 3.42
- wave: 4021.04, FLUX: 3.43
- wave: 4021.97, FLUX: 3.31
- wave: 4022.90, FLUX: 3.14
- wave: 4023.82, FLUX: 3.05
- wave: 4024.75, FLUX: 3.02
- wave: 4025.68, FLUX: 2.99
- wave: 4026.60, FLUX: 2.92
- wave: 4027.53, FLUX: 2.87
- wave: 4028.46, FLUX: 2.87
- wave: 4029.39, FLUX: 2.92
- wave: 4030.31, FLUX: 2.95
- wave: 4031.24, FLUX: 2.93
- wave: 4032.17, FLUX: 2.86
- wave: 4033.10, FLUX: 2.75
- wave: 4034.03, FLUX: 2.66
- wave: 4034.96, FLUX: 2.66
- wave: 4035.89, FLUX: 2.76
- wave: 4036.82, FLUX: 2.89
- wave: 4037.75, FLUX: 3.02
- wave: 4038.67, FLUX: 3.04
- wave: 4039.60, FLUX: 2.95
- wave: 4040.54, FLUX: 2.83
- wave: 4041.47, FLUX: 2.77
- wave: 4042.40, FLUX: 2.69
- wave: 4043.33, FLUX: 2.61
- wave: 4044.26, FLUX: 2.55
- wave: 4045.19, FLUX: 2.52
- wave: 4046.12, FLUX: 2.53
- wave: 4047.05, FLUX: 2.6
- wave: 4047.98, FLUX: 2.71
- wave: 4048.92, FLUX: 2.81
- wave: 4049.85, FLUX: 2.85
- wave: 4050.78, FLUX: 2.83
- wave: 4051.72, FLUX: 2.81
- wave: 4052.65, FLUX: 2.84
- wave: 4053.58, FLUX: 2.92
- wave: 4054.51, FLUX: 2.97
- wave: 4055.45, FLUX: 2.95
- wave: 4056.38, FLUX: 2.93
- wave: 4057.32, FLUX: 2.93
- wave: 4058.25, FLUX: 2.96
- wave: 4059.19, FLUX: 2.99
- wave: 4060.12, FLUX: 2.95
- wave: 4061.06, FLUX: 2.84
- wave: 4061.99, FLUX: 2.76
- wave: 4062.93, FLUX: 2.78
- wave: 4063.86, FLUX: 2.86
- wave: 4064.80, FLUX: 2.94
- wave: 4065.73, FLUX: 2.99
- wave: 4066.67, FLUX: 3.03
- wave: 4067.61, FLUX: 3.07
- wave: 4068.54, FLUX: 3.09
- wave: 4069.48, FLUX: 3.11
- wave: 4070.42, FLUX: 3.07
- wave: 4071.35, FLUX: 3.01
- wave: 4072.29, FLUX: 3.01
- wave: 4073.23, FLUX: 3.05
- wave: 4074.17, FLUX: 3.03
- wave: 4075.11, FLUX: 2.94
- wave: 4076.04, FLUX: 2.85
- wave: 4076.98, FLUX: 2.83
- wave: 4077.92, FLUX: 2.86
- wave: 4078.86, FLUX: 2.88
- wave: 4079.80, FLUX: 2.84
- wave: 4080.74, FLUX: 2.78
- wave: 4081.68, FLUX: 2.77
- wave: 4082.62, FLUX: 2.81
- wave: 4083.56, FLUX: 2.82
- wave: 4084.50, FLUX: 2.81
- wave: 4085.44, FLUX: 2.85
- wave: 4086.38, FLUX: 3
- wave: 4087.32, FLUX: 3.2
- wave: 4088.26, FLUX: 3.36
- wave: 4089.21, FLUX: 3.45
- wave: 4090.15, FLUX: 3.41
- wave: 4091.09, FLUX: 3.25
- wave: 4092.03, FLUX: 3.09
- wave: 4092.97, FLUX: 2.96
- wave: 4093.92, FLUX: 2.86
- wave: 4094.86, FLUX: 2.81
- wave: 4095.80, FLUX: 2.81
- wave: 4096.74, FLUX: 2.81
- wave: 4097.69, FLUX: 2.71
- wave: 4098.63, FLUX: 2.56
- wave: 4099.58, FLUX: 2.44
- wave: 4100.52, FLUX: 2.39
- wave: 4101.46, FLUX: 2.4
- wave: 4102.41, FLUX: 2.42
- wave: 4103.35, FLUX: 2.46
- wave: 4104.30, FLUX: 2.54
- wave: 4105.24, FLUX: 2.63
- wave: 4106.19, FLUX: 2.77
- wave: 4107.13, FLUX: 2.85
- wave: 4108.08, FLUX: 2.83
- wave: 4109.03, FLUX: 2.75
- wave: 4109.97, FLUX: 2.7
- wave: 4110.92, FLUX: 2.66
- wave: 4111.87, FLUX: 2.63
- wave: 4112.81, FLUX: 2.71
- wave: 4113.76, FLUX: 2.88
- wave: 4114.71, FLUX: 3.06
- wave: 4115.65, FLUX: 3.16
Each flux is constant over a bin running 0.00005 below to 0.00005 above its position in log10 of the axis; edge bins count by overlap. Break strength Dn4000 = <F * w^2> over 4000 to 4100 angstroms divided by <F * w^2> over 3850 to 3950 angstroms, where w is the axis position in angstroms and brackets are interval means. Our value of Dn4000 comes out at 1.4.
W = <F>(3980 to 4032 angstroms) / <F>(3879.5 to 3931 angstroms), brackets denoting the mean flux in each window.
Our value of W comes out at 1.36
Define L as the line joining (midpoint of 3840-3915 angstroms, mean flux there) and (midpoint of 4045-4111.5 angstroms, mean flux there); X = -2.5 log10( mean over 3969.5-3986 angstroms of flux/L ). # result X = 0.19 mag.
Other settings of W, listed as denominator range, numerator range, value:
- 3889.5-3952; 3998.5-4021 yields 1.40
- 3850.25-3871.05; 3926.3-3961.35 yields 0.88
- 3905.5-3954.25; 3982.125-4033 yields 1.34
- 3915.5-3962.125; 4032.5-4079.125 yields 1.36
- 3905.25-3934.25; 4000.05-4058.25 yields 1.36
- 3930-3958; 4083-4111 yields 1.29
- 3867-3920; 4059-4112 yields 1.25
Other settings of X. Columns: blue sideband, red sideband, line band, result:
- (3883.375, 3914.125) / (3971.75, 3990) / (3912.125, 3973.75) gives 0.152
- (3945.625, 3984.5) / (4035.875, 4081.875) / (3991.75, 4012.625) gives -0.213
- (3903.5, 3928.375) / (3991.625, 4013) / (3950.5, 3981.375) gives 0.315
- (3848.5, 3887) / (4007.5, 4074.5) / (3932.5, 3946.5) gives 0.273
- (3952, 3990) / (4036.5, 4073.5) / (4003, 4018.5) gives -0.206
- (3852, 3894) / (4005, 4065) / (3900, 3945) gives 0.128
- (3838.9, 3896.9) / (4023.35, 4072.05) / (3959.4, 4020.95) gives 0.052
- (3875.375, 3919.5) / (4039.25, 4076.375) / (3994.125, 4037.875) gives -0.108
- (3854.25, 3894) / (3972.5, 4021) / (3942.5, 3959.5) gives 0.044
